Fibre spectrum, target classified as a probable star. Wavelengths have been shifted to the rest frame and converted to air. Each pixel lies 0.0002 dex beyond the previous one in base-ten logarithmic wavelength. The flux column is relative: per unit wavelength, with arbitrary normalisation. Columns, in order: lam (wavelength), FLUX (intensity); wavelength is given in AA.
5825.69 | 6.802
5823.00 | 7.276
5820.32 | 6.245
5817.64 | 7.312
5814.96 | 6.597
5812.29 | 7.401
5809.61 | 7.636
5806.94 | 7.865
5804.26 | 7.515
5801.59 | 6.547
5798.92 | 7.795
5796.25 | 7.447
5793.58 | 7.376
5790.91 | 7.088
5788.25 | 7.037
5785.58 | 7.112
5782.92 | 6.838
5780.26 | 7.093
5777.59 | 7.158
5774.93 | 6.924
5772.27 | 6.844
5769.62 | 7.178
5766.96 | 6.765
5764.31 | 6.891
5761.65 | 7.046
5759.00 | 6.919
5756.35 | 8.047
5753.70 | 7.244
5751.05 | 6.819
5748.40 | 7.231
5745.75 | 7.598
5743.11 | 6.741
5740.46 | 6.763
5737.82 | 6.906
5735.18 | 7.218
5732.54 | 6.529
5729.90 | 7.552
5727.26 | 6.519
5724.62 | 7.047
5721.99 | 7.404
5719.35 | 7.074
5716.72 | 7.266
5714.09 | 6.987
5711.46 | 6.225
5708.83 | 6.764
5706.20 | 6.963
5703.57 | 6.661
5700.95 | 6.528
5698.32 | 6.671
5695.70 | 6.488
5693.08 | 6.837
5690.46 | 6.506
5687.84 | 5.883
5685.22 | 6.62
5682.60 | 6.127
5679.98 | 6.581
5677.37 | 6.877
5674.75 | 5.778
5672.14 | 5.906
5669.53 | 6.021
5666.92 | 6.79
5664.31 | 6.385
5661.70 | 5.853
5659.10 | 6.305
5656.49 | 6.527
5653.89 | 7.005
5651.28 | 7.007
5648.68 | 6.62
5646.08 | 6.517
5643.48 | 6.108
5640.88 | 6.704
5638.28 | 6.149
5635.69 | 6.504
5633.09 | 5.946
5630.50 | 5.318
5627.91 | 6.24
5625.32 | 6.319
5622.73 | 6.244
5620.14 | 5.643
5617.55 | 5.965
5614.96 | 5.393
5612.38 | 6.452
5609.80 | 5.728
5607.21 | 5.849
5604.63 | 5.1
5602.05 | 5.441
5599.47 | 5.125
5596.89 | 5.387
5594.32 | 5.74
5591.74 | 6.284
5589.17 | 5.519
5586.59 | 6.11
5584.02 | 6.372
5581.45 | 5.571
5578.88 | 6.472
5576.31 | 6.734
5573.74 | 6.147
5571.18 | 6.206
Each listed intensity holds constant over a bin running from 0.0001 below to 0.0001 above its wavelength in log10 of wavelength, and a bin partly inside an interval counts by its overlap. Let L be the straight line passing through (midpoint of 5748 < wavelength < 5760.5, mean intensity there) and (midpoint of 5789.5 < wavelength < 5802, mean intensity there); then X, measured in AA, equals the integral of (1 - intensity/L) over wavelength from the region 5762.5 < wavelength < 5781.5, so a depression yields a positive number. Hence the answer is 0.8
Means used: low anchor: 7.25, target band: 6.98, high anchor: 7.3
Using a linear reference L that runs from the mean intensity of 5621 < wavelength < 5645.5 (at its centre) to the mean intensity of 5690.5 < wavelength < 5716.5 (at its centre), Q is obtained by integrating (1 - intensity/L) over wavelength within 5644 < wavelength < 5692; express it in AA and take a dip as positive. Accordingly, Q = 0.2 AA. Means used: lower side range 6.17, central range 6.4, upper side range 6.7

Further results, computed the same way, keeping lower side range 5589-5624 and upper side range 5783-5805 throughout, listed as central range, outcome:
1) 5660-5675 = 0.1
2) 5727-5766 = -1.4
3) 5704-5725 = -1.2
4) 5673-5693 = -0.1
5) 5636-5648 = -0.8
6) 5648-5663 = -1.1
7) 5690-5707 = -0.6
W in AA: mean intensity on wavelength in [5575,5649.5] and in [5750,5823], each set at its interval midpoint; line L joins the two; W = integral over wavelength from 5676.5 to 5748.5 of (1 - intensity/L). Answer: -1.6 AA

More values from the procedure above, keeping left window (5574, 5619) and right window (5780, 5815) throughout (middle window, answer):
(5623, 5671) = -1.1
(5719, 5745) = -0.7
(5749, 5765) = -0.4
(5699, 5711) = -0.1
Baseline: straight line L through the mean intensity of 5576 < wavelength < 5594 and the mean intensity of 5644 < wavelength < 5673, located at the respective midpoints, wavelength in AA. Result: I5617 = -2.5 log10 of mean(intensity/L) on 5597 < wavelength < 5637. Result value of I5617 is 0.08 mag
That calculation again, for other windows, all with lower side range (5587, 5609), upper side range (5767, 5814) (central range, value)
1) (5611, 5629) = -0.049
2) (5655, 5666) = -0.034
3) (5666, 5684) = -0.010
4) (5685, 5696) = -0.015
